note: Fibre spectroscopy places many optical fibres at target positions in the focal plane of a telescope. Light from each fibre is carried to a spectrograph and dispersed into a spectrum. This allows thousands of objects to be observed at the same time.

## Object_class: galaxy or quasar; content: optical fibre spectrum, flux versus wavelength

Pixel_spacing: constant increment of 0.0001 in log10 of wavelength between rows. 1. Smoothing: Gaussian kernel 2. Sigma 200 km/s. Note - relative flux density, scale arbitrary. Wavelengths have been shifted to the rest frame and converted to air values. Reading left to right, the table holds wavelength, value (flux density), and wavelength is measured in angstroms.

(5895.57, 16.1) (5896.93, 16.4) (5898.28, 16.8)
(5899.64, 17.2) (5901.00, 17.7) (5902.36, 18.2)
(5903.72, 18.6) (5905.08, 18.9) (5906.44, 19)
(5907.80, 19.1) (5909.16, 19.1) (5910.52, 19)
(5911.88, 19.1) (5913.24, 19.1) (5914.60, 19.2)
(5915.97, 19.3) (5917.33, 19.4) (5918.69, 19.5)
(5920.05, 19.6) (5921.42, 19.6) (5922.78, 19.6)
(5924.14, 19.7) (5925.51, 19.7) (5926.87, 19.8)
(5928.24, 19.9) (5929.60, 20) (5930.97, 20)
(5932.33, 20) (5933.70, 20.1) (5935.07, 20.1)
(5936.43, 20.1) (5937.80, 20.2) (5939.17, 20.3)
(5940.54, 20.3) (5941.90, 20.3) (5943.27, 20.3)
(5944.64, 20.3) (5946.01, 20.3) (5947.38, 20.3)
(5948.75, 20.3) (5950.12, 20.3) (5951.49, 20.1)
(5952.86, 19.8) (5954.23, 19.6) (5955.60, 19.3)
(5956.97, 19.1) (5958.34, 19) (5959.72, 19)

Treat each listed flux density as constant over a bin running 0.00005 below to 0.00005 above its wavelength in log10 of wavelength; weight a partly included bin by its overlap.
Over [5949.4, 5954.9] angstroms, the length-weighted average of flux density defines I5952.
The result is 20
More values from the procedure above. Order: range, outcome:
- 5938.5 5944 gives 20.3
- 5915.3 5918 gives 19.4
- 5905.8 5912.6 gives 19.1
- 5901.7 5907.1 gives 18.7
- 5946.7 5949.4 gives 20.3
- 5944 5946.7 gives 20.3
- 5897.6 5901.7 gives 17.3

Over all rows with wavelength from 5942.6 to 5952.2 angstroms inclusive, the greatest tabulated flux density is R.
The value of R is 20.3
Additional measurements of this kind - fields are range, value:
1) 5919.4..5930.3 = 20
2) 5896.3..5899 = 16.8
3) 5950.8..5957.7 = 20.1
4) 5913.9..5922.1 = 19.6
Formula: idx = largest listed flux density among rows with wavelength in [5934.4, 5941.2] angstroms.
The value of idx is 20.3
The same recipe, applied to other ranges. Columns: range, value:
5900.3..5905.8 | 18.9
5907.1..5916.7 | 19.3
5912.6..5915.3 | 19.2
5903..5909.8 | 19.1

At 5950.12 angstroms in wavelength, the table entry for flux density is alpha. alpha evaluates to 20.3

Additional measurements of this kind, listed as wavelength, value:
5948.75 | 20.3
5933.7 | 20.1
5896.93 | 16.4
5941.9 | 20.3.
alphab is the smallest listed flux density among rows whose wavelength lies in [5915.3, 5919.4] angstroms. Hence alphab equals 19.3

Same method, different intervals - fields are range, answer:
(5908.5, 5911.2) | 19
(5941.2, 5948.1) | 20.3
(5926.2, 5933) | 19.8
